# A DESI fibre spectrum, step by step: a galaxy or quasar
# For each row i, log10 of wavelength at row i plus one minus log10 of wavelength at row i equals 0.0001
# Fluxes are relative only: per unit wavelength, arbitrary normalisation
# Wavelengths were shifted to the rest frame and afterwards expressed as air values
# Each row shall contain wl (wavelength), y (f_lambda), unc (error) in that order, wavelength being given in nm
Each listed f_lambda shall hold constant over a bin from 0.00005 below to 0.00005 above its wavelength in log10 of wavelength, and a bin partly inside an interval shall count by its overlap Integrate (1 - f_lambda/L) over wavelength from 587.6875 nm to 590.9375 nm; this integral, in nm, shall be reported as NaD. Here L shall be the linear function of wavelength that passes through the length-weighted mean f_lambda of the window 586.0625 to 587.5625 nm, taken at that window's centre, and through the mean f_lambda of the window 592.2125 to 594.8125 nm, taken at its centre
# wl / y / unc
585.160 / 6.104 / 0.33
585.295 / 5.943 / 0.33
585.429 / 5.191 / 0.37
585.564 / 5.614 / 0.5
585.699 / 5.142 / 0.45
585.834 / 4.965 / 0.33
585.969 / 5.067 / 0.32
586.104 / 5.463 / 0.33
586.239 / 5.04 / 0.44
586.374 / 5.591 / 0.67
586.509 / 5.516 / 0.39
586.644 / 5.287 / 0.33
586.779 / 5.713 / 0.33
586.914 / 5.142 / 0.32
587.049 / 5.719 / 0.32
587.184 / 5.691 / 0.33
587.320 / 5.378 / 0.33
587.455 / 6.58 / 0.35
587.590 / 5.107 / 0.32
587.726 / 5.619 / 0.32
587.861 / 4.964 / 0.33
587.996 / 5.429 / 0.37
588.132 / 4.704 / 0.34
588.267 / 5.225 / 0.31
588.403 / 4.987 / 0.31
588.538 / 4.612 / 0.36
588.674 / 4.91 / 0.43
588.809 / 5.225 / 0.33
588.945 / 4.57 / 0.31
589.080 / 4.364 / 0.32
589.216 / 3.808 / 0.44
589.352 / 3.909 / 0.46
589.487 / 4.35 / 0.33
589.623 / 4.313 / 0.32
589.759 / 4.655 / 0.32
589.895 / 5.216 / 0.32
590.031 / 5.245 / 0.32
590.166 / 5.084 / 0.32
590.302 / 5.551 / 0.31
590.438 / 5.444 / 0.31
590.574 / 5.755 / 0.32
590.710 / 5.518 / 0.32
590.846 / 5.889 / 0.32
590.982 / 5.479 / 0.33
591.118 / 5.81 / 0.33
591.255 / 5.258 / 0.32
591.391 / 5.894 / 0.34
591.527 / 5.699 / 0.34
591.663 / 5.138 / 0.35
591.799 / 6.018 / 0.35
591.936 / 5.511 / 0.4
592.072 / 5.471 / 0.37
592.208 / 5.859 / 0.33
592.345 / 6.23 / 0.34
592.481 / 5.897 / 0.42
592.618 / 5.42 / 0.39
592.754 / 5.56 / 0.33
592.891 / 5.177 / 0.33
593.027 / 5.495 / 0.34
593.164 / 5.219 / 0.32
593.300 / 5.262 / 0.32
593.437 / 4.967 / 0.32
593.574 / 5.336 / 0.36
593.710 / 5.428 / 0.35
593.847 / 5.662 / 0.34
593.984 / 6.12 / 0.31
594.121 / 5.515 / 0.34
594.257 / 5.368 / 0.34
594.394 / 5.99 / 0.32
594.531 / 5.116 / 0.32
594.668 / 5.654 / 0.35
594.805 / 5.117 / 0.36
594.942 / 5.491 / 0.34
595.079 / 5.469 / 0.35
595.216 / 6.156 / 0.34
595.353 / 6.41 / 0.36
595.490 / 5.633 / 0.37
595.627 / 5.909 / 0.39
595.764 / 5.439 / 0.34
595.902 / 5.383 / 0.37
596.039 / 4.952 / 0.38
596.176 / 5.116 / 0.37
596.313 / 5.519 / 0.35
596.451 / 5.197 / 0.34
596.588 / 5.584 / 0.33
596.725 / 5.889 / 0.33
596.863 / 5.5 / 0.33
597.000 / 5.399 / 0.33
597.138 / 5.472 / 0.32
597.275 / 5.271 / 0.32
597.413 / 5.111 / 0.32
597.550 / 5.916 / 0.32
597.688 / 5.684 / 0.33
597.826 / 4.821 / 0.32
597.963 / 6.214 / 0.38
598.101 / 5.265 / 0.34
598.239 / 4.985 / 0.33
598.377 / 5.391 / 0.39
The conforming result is 0.33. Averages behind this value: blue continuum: 5.55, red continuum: 5.52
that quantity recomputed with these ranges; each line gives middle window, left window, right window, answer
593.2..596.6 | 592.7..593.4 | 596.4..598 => -0.07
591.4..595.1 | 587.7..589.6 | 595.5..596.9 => -0.26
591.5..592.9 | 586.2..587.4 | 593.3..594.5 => -0.04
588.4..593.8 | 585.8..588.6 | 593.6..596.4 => 0.20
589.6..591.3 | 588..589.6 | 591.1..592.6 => -0.05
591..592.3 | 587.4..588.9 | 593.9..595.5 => -0.04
